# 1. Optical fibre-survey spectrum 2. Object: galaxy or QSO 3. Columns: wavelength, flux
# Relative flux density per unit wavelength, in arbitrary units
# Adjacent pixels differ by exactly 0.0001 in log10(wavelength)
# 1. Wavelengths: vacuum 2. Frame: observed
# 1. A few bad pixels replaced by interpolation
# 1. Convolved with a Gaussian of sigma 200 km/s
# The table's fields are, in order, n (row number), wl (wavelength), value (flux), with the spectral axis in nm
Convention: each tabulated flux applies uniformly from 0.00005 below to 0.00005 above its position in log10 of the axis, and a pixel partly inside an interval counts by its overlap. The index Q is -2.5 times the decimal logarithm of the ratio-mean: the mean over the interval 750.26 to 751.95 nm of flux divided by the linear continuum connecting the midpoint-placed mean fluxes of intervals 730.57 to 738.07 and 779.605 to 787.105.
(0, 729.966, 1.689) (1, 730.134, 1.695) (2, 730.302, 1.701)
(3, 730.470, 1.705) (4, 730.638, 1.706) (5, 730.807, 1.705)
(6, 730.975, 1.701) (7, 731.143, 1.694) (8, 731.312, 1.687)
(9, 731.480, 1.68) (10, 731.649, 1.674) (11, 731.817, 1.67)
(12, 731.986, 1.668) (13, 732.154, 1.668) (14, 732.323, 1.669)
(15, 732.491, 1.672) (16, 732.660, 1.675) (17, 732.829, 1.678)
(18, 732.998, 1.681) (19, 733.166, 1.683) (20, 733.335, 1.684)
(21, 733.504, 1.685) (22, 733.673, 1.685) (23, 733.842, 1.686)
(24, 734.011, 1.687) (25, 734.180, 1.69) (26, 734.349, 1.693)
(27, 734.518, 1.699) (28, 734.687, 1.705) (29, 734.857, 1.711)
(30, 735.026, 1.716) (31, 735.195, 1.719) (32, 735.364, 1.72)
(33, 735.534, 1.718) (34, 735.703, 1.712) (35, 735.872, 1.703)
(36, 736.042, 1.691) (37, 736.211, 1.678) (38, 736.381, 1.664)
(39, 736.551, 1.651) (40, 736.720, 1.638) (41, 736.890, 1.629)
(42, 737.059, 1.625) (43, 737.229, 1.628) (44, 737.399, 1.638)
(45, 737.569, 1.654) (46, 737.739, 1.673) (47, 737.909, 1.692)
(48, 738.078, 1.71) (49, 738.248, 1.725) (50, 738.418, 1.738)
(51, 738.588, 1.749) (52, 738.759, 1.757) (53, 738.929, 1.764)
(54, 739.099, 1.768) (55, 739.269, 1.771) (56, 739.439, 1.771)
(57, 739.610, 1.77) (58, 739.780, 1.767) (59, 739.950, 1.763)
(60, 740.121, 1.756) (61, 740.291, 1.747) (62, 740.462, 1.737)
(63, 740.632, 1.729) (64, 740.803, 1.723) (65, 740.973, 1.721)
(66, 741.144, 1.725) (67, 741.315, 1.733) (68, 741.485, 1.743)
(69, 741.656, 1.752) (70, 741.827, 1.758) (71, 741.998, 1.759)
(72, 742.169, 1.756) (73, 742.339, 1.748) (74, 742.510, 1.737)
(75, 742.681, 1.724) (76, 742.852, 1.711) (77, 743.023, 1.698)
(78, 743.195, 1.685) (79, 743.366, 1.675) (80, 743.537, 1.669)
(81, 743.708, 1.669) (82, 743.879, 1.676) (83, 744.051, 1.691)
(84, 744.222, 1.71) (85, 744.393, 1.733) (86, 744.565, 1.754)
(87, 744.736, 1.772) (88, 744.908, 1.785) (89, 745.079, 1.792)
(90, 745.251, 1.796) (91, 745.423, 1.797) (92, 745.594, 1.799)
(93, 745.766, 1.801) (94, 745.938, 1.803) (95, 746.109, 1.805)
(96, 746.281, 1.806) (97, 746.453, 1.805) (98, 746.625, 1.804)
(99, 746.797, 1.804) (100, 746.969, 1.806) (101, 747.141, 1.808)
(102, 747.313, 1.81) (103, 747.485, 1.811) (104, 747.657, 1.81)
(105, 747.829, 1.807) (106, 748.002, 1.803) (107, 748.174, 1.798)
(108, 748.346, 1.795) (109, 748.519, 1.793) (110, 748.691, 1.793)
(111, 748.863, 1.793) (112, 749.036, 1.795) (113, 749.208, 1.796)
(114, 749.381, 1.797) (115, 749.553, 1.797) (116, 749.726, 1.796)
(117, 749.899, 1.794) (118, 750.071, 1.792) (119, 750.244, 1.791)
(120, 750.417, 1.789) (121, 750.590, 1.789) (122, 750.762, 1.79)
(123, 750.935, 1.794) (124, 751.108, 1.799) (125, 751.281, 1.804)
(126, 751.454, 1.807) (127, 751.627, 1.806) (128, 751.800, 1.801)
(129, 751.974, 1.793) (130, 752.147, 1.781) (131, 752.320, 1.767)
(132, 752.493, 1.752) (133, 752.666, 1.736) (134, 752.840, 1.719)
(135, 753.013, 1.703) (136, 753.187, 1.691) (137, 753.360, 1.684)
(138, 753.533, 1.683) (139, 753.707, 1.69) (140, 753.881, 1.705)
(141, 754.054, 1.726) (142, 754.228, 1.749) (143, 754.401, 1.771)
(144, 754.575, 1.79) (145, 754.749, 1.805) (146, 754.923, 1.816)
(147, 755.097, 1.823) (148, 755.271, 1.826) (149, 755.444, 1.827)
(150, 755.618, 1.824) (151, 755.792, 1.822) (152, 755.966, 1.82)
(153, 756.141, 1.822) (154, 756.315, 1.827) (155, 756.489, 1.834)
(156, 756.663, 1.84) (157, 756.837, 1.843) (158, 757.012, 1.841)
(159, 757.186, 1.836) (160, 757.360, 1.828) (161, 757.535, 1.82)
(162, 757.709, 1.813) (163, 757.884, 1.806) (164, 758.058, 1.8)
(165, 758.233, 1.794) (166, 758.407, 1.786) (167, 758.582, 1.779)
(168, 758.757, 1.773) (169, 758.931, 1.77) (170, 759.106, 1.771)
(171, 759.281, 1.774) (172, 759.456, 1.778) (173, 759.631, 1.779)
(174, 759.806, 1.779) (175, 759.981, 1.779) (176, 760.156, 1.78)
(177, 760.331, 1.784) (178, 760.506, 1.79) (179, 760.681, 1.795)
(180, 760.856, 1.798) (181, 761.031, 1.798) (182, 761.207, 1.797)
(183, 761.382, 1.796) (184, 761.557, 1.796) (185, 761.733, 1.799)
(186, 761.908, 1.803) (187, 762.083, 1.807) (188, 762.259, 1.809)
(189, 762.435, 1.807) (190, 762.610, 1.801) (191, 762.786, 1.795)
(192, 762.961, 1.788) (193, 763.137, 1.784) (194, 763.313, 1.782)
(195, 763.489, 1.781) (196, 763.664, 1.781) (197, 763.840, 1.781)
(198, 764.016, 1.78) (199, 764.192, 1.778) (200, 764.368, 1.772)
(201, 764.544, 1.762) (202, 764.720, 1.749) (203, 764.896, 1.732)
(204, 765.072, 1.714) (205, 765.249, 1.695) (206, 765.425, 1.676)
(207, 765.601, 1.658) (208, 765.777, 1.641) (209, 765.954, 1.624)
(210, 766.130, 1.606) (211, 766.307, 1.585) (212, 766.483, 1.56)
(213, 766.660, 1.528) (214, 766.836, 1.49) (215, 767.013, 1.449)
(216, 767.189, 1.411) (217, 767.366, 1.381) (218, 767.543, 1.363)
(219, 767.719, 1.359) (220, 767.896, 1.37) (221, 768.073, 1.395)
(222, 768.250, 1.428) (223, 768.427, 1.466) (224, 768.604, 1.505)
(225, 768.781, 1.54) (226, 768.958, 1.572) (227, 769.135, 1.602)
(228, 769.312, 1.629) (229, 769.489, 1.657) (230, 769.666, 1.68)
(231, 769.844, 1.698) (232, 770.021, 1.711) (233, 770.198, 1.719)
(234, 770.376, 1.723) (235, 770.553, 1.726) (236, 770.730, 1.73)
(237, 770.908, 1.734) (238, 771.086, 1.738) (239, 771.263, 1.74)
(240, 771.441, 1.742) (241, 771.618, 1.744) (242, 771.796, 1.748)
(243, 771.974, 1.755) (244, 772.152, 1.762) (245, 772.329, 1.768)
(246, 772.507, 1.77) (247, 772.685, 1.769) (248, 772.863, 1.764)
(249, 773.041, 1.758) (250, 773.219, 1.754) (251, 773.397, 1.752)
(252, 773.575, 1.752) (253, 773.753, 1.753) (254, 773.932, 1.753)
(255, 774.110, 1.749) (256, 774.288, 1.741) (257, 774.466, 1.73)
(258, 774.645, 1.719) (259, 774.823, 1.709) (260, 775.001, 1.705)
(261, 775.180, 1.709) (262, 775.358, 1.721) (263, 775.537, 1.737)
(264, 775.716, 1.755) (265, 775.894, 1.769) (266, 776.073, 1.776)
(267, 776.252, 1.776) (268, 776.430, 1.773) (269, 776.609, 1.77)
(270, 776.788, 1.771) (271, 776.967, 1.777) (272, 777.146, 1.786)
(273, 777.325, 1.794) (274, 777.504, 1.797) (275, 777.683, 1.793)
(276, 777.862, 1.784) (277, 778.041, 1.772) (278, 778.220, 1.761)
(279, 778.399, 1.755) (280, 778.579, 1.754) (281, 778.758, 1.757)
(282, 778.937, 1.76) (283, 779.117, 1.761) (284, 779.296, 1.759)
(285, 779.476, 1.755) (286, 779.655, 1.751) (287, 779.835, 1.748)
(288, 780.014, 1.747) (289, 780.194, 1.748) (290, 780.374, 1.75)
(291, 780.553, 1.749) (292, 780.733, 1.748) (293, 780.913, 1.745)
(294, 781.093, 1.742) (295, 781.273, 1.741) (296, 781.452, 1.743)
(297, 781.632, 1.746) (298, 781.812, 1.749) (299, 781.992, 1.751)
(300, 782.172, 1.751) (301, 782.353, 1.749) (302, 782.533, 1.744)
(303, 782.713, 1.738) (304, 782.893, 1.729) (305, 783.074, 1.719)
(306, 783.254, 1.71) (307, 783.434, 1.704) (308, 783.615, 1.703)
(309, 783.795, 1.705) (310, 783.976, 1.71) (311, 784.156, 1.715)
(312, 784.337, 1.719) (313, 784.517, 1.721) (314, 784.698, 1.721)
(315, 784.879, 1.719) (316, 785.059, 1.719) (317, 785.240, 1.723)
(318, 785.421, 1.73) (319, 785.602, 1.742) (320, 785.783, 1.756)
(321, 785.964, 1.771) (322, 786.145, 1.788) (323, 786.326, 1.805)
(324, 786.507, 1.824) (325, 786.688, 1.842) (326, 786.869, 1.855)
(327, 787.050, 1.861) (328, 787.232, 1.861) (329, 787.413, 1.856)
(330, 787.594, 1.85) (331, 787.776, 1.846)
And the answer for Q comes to -0.06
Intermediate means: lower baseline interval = 1.68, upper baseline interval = 1.75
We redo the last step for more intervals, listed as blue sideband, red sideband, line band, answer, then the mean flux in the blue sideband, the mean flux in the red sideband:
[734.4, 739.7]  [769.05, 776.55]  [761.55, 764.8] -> -0.04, 1.7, 1.73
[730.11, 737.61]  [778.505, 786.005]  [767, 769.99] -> 0.15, 1.68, 1.74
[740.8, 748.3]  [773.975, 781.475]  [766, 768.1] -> 0.20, 1.76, 1.75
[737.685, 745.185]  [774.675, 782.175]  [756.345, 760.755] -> -0.03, 1.73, 1.76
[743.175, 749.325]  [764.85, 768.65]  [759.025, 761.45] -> -0.12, 1.77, 1.53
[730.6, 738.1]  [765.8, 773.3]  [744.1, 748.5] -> -0.08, 1.68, 1.62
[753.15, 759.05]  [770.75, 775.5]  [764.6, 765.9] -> 0.04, 1.79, 1.74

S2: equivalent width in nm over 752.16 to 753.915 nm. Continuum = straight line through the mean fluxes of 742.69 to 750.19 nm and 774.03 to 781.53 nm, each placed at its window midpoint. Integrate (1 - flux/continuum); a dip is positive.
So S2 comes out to 0.05 nm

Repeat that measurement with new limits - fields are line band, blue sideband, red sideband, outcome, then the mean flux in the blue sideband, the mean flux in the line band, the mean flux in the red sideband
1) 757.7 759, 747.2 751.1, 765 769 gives -0.11 nm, 1.8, 1.79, 1.52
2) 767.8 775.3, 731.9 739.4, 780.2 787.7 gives 0.24 nm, 1.69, 1.69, 1.76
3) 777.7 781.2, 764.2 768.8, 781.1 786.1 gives -0.14 nm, 1.56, 1.76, 1.73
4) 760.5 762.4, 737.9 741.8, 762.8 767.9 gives -0.16 nm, 1.75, 1.8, 1.64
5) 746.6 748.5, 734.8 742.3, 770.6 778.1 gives -0.09 nm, 1.72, 1.8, 1.75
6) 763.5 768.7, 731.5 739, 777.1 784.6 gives 0.41 nm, 1.69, 1.59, 1.75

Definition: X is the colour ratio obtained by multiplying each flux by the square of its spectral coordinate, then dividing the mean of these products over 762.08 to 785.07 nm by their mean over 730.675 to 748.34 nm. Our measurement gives 1.08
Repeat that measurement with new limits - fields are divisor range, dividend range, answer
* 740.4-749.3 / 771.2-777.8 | 1.08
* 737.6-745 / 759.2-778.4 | 1.06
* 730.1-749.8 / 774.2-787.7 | 1.13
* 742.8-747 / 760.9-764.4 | 1.07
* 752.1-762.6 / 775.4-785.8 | 1.04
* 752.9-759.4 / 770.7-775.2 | 1.02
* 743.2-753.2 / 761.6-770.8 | 0.97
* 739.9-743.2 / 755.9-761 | 1.09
